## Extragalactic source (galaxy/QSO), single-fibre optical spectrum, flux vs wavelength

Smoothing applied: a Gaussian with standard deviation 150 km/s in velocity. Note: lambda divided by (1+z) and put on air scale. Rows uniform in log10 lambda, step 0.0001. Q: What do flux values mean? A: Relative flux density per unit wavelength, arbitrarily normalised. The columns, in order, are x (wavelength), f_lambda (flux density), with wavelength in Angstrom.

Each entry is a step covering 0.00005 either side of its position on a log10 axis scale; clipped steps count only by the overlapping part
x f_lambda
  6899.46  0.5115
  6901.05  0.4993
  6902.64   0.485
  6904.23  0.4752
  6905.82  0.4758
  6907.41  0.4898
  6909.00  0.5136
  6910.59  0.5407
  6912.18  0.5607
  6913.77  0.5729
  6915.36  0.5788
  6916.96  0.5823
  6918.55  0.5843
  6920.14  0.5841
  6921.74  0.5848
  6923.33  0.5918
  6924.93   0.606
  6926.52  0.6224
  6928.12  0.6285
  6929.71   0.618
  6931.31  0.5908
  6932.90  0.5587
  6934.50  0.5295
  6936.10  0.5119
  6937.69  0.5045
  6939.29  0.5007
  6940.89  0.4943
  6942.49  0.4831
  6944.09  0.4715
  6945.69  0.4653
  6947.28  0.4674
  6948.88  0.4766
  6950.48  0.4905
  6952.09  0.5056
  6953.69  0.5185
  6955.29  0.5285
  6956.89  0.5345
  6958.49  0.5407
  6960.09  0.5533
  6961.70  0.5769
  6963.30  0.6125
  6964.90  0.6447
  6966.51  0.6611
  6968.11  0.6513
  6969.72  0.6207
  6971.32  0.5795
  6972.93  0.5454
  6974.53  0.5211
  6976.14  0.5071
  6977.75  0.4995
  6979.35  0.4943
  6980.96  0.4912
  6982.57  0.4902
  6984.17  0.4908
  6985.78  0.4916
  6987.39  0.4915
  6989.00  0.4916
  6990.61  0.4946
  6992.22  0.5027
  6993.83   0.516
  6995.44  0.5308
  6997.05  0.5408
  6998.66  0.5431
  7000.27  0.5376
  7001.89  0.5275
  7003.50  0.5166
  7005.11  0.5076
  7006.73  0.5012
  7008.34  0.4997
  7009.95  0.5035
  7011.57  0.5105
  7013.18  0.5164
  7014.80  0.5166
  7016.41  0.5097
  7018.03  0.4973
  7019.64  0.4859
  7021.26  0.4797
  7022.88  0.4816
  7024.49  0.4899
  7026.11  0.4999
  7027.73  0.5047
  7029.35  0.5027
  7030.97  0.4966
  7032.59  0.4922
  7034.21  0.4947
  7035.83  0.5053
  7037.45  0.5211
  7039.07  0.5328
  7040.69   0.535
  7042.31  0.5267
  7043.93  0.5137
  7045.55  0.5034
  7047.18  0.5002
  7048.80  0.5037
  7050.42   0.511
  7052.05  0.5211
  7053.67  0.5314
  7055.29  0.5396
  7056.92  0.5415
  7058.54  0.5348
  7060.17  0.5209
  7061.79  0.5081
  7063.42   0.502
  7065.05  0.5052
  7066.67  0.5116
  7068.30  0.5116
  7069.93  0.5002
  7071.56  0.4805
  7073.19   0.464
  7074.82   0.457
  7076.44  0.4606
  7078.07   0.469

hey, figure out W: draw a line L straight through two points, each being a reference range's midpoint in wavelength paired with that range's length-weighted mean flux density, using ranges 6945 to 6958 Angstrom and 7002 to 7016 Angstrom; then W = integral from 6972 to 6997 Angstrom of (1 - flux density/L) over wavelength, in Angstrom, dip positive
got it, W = 0.0 Angstrom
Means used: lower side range 0.5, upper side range 0.51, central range 0.505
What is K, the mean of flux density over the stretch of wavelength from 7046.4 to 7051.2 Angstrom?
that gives 0.506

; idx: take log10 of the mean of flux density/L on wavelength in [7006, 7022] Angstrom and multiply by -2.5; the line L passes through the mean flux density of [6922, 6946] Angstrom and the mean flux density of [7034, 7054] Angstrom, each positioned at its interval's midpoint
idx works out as 0.05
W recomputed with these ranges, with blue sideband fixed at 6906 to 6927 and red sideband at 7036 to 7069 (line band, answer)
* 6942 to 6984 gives 1.1 Angstrom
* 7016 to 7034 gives 1.2 Angstrom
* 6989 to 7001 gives 0.4 Angstrom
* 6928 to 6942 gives 0.4 Angstrom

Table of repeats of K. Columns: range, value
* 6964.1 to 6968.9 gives 0.652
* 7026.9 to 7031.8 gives 0.501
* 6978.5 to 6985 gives 0.492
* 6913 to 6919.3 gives 0.579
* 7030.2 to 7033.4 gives 0.494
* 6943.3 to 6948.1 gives 0.469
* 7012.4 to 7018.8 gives 0.51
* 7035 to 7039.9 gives 0.52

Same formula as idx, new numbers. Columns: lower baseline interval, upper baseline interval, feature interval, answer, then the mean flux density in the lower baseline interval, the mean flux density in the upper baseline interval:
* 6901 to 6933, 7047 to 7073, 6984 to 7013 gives 0.05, 0.561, 0.513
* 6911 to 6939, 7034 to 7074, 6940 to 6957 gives 0.15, 0.575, 0.513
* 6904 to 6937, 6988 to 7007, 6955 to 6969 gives -0.10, 0.563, 0.518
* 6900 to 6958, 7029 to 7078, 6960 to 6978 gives -0.12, 0.534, 0.507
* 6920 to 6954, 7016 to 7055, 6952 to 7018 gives -0.02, 0.536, 0.506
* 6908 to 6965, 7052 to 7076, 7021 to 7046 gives 0.02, 0.547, 0.508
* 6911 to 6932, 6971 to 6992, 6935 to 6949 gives 0.15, 0.592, 0.505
